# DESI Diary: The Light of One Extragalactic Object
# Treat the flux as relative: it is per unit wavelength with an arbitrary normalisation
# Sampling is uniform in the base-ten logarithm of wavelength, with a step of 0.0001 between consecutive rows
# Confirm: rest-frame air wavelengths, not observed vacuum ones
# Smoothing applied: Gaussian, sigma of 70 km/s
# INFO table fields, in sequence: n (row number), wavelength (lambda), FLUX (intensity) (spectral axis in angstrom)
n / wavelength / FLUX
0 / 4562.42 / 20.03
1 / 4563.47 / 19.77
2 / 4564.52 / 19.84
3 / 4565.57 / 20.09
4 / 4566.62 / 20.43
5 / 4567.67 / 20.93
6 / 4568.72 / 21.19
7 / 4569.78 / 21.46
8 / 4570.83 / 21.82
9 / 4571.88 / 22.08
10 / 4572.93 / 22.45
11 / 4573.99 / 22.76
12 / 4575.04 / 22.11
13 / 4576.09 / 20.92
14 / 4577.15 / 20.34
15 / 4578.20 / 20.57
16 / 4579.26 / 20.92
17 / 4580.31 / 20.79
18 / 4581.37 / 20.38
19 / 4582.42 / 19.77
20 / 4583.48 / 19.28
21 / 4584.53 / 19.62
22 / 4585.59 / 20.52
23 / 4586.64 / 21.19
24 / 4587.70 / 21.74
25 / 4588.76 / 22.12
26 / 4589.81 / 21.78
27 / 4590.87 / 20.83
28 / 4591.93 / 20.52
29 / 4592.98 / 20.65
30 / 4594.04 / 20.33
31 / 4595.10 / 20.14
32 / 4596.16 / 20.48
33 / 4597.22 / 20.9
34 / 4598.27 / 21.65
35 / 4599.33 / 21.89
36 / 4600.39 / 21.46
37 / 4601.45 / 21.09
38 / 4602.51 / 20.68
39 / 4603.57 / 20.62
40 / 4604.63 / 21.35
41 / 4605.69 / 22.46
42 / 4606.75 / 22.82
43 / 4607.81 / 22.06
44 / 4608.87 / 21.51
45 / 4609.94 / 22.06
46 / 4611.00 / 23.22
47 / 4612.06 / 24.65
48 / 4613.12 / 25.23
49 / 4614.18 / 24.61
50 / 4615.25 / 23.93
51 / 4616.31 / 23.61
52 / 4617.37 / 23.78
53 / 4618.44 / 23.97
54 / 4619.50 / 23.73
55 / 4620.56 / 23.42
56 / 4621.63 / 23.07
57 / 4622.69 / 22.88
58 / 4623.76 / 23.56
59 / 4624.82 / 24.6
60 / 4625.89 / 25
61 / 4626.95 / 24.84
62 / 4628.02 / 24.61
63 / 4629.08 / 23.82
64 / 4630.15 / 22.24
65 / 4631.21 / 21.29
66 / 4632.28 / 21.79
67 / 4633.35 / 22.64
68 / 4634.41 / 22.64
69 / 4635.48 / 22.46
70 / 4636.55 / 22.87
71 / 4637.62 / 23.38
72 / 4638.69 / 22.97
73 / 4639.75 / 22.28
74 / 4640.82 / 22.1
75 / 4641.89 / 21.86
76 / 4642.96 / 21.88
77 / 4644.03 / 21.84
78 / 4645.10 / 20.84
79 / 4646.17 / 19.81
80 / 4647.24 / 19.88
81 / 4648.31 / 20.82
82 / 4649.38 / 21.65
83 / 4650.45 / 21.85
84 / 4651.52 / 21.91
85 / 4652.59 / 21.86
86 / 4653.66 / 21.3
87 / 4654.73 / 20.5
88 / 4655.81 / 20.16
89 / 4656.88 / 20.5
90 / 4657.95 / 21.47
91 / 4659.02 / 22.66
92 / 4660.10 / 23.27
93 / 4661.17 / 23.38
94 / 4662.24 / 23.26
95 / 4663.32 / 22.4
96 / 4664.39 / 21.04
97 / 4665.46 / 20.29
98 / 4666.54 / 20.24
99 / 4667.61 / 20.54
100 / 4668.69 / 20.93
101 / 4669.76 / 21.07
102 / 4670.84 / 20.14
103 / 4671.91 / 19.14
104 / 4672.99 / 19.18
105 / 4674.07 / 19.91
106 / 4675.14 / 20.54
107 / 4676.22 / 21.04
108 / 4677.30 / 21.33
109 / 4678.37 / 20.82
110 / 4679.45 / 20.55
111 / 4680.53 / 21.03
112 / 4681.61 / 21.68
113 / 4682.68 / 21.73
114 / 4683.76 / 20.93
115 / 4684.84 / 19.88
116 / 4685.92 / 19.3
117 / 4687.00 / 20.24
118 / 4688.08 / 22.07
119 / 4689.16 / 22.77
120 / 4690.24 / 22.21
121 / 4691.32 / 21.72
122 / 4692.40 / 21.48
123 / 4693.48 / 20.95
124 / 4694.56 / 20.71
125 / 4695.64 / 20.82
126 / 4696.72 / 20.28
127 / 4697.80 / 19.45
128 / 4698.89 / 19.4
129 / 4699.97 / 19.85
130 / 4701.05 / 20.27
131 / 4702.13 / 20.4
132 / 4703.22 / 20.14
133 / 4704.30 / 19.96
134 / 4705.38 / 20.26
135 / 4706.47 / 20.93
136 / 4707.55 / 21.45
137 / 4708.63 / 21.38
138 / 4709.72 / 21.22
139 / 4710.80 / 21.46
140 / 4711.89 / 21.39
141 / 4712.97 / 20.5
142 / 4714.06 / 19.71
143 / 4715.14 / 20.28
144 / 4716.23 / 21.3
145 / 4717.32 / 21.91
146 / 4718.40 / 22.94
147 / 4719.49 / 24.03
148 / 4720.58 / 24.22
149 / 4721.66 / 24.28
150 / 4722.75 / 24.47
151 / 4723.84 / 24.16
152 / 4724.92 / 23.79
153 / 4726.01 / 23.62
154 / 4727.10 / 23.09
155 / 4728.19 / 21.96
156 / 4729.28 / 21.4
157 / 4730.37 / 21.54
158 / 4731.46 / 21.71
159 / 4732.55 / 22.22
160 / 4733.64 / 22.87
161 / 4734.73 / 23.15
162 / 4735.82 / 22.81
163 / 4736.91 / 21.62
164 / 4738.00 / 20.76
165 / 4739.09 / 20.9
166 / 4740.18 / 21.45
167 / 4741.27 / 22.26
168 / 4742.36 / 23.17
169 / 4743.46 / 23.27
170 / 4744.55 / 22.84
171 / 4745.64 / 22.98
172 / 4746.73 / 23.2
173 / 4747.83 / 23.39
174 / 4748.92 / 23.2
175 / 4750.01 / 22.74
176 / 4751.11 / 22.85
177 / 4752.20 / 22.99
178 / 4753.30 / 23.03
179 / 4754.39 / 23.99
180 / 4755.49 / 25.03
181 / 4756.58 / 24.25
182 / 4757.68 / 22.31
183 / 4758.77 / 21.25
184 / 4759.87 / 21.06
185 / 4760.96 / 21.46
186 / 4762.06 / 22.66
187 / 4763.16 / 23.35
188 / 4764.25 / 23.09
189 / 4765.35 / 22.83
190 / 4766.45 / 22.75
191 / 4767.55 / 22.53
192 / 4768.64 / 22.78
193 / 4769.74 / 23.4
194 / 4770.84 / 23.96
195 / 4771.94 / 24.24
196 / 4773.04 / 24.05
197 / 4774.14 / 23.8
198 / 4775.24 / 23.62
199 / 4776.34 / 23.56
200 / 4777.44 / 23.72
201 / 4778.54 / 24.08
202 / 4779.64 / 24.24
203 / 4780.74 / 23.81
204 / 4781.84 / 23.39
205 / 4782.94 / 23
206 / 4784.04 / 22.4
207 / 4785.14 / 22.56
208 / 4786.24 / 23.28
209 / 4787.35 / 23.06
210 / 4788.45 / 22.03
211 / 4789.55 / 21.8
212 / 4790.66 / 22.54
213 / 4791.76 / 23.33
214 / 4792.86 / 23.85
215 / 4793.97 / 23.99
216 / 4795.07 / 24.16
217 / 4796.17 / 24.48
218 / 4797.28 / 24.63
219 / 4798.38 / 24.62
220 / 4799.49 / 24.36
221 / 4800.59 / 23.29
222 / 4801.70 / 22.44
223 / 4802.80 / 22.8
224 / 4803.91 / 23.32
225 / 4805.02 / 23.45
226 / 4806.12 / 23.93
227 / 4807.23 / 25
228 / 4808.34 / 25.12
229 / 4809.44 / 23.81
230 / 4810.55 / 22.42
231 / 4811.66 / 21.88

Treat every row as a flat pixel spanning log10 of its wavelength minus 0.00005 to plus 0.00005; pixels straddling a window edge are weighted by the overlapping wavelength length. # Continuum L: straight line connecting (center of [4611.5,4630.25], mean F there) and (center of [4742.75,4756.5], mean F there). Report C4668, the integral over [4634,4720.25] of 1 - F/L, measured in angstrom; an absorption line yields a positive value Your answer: 9.2 angstrom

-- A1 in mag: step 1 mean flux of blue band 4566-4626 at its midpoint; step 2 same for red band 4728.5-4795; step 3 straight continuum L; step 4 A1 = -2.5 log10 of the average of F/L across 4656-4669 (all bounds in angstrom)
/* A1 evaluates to 0.03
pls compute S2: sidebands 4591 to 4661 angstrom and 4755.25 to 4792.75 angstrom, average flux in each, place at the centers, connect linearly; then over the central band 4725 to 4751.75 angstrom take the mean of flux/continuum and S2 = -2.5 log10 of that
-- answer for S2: 0.02 mag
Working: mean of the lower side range 22.2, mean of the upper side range 23.1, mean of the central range 22.5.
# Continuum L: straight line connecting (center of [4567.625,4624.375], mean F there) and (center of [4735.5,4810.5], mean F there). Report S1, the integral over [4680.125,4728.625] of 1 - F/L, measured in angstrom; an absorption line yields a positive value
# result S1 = 2.6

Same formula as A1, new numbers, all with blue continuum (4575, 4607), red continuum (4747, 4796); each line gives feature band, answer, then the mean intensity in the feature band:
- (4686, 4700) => 0.066 mag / 20.9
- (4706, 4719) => 0.061 mag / 21.2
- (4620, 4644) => -0.075 mag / 23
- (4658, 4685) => 0.042 mag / 21.1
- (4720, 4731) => -0.030 mag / 23.2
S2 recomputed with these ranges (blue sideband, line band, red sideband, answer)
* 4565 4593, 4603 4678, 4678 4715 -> -0.063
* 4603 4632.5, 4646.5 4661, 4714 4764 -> 0.082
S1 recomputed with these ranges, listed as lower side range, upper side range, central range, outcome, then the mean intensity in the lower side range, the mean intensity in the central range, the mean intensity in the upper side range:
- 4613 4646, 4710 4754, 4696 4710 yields 1.4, 23.1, 20.4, 22.5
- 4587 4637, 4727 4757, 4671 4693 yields 1.7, 22.5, 20.9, 22.7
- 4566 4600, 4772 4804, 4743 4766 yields 0.1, 21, 22.9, 23.5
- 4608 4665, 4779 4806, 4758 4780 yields 0.2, 22.6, 23.1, 23.4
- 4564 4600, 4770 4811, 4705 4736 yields 0.7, 21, 22.2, 23.6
